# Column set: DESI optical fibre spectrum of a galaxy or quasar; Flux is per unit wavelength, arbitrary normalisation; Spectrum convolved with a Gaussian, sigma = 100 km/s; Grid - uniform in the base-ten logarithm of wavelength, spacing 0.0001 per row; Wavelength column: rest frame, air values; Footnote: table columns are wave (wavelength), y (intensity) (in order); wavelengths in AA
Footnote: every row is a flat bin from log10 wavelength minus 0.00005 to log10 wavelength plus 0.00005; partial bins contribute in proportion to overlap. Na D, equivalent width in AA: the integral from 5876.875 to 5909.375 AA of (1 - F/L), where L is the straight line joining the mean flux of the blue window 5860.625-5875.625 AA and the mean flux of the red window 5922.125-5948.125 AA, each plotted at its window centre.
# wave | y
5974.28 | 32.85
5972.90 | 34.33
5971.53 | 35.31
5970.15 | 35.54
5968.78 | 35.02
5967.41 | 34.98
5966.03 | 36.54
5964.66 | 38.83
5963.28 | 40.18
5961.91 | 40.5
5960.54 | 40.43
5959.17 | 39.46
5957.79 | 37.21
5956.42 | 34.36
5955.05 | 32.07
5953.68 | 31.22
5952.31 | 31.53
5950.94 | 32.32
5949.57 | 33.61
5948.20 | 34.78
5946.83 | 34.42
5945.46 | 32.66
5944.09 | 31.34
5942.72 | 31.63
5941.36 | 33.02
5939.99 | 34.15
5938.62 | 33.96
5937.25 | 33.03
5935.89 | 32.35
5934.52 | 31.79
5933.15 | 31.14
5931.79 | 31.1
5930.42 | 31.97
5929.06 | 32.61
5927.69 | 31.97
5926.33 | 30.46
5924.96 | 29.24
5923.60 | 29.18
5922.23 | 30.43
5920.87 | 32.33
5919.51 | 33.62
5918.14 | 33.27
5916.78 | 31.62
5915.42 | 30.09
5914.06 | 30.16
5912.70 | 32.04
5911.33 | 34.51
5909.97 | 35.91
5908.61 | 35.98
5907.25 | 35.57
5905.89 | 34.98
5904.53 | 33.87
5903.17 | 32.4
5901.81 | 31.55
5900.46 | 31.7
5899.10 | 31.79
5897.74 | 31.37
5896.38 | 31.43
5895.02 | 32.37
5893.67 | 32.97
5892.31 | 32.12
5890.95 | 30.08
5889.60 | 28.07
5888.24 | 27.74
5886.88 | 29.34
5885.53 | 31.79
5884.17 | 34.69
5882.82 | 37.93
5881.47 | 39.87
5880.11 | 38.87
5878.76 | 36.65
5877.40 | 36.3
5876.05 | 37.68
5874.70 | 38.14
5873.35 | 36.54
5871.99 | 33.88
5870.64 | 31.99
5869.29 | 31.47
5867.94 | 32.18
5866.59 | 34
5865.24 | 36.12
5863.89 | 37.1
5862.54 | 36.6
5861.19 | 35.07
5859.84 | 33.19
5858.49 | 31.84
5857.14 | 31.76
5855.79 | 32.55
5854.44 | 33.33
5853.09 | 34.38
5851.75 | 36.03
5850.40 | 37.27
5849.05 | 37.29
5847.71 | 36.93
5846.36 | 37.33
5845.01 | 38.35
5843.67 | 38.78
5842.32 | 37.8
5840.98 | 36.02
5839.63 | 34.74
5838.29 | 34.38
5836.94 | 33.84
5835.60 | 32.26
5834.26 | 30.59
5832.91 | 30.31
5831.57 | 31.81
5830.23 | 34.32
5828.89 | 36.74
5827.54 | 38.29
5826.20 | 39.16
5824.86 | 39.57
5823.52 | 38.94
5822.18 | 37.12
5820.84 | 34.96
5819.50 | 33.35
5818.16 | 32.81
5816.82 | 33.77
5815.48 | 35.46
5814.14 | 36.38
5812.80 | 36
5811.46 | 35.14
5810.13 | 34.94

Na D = 0.5 AA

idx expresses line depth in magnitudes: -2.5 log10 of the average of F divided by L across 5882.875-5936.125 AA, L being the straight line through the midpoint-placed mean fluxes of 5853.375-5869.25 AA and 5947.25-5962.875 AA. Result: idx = 0.09 mag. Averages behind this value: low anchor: 33.9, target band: 32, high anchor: 35.3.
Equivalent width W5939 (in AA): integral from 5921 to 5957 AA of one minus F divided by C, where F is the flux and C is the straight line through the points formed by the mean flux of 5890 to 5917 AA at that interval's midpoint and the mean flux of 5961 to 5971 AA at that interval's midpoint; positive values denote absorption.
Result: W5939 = 3.2 AA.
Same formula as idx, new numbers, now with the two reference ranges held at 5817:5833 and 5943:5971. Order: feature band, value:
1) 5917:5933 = 0.13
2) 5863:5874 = 0.04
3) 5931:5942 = 0.09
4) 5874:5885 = -0.06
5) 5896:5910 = 0.07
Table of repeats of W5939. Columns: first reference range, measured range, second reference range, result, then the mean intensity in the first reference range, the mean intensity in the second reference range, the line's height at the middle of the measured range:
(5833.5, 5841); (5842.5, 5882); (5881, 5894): -3.3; 33.4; 32.3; 32.9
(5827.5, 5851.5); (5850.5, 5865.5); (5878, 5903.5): 0.0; 35.3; 32.8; 34.4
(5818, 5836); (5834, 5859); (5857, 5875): -0.3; 35.1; 34.3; 34.7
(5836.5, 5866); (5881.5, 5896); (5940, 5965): 1.3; 35.5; 34.9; 35.3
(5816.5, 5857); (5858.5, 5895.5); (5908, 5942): -0.2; 35.4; 32.2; 34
